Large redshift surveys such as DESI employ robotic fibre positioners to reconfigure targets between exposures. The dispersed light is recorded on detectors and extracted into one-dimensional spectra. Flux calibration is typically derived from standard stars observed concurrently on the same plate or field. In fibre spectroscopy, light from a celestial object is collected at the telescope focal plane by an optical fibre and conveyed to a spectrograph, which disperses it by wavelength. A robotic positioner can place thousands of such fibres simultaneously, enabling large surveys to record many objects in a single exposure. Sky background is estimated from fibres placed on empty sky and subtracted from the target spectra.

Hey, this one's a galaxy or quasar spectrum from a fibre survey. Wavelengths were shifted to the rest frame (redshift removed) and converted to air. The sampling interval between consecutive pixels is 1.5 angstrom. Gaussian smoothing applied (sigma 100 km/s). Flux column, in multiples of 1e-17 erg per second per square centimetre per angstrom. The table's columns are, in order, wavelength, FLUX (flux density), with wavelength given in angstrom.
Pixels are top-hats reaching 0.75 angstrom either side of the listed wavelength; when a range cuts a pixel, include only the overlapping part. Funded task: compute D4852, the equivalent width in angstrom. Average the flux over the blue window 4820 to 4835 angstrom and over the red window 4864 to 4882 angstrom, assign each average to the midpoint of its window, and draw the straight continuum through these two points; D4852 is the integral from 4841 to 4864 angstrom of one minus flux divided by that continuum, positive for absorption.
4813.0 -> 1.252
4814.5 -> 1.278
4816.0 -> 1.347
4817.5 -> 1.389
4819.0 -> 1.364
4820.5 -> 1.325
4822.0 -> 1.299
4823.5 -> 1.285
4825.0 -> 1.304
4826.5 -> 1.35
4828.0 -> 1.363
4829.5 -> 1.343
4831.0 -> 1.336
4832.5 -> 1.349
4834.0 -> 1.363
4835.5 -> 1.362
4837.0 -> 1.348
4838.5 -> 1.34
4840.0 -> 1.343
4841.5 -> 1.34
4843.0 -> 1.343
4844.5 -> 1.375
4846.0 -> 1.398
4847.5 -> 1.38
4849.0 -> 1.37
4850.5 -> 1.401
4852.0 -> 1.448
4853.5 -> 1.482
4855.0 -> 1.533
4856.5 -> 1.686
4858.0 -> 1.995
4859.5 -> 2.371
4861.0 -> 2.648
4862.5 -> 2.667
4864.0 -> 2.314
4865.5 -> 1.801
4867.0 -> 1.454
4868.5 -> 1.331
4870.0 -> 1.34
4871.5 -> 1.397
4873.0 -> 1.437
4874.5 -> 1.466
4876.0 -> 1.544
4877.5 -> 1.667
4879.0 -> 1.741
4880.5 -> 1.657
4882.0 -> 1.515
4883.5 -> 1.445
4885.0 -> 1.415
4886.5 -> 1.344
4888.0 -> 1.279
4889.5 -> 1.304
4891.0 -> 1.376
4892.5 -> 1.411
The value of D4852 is -4.0 angstrom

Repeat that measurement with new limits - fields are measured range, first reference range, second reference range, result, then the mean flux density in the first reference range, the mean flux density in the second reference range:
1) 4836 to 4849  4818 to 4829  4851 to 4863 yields 2.5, 1.33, 1.95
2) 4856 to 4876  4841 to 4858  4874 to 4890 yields -4.8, 1.46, 1.49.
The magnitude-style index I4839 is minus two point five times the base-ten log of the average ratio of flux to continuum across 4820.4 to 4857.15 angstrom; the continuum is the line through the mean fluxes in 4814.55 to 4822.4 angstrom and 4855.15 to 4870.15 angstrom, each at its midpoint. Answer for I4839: 0.18 mag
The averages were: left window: 1.34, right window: 1.97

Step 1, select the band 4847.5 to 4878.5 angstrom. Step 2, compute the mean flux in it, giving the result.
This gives 1.71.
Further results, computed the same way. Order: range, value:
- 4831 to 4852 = 1.36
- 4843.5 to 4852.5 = 1.39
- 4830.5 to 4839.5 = 1.35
